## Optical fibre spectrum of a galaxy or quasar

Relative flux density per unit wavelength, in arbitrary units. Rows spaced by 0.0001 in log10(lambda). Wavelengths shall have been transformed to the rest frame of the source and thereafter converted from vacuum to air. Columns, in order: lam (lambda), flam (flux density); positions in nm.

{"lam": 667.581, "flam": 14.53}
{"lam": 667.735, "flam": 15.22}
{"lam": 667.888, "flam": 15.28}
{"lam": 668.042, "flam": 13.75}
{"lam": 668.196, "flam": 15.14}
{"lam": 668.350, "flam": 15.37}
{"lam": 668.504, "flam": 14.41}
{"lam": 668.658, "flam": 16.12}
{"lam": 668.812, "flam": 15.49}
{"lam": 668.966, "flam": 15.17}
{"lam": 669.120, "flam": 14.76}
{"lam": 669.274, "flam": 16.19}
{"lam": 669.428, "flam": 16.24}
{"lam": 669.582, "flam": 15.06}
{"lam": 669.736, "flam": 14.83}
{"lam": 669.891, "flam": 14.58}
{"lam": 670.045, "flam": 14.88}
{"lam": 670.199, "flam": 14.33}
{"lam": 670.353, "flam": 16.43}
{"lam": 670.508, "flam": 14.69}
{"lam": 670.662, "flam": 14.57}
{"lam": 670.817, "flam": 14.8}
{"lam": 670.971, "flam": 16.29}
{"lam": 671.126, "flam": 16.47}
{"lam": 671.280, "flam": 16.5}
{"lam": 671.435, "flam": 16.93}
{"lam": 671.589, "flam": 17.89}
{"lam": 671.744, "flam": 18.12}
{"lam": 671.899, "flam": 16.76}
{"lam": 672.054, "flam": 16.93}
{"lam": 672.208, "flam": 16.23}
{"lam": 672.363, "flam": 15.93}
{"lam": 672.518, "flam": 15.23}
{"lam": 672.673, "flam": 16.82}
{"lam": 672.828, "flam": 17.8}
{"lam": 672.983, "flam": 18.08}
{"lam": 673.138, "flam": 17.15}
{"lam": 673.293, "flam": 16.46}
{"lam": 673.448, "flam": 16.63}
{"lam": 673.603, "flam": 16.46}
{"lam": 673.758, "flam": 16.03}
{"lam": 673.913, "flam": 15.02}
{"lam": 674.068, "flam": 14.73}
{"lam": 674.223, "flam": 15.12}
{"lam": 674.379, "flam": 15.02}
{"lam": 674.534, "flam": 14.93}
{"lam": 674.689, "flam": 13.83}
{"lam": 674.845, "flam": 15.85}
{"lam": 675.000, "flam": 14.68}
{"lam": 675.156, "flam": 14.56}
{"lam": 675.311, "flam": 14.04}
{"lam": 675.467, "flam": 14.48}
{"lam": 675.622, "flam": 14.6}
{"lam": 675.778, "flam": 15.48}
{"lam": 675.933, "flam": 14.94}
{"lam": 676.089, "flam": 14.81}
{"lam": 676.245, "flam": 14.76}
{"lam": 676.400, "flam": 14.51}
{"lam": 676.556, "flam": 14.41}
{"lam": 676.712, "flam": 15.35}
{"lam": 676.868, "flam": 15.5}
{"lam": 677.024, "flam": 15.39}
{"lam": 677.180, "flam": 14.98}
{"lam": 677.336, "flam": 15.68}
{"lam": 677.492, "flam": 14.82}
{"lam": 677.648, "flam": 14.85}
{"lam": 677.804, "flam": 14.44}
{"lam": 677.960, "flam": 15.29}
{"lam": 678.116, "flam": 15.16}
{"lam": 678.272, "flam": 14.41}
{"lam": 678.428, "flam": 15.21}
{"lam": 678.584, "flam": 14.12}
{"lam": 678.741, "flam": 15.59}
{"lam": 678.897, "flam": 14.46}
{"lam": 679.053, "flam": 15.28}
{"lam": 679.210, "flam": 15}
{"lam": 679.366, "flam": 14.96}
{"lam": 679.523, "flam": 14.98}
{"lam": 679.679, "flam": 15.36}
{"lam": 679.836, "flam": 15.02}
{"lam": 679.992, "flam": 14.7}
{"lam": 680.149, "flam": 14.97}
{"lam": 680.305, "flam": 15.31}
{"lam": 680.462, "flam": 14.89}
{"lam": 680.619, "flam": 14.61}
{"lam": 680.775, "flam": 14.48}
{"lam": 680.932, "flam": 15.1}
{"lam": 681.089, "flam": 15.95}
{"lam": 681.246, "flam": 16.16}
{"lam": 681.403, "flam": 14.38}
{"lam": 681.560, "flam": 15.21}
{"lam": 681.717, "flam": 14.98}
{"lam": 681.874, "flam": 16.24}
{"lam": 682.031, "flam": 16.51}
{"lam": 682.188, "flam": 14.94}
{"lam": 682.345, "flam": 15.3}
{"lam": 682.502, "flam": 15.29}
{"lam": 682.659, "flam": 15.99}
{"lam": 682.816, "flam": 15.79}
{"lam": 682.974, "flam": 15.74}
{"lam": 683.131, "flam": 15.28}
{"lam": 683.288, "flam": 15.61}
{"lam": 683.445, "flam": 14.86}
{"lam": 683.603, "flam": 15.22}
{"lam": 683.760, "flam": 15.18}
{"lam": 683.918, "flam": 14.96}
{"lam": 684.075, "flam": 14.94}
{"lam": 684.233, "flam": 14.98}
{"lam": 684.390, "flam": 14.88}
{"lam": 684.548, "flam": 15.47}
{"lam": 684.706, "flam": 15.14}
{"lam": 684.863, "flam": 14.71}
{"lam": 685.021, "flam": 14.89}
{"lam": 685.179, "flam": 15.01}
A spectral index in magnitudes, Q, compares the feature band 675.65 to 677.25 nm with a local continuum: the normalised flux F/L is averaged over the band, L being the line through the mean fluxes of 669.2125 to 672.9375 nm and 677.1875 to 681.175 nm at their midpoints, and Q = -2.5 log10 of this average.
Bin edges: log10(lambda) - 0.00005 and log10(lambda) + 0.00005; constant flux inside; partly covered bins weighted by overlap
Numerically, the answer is 0.025 mag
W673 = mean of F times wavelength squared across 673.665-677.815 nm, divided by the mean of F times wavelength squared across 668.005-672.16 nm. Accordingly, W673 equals 0.97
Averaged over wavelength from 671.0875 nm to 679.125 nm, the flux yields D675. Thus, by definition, 15.5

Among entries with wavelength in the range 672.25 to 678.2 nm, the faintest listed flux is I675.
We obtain 13.83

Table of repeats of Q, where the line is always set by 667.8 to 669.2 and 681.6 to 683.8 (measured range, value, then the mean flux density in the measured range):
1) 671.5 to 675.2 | -0.062 mag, 16.1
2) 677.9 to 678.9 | 0.032 mag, 14.9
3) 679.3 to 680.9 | 0.035 mag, 14.9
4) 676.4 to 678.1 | 0.021 mag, 15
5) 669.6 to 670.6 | 0.011 mag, 15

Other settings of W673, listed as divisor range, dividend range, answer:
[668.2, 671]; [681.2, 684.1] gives 1.05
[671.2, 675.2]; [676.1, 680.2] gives 0.94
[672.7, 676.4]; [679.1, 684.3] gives 1.01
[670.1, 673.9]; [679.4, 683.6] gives 0.96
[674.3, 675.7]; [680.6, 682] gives 1.06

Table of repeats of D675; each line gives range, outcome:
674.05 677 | 14.8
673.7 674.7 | 15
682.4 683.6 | 15.5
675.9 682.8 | 15.1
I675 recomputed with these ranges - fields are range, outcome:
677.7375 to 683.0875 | 14.12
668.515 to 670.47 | 14.33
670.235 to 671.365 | 14.57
